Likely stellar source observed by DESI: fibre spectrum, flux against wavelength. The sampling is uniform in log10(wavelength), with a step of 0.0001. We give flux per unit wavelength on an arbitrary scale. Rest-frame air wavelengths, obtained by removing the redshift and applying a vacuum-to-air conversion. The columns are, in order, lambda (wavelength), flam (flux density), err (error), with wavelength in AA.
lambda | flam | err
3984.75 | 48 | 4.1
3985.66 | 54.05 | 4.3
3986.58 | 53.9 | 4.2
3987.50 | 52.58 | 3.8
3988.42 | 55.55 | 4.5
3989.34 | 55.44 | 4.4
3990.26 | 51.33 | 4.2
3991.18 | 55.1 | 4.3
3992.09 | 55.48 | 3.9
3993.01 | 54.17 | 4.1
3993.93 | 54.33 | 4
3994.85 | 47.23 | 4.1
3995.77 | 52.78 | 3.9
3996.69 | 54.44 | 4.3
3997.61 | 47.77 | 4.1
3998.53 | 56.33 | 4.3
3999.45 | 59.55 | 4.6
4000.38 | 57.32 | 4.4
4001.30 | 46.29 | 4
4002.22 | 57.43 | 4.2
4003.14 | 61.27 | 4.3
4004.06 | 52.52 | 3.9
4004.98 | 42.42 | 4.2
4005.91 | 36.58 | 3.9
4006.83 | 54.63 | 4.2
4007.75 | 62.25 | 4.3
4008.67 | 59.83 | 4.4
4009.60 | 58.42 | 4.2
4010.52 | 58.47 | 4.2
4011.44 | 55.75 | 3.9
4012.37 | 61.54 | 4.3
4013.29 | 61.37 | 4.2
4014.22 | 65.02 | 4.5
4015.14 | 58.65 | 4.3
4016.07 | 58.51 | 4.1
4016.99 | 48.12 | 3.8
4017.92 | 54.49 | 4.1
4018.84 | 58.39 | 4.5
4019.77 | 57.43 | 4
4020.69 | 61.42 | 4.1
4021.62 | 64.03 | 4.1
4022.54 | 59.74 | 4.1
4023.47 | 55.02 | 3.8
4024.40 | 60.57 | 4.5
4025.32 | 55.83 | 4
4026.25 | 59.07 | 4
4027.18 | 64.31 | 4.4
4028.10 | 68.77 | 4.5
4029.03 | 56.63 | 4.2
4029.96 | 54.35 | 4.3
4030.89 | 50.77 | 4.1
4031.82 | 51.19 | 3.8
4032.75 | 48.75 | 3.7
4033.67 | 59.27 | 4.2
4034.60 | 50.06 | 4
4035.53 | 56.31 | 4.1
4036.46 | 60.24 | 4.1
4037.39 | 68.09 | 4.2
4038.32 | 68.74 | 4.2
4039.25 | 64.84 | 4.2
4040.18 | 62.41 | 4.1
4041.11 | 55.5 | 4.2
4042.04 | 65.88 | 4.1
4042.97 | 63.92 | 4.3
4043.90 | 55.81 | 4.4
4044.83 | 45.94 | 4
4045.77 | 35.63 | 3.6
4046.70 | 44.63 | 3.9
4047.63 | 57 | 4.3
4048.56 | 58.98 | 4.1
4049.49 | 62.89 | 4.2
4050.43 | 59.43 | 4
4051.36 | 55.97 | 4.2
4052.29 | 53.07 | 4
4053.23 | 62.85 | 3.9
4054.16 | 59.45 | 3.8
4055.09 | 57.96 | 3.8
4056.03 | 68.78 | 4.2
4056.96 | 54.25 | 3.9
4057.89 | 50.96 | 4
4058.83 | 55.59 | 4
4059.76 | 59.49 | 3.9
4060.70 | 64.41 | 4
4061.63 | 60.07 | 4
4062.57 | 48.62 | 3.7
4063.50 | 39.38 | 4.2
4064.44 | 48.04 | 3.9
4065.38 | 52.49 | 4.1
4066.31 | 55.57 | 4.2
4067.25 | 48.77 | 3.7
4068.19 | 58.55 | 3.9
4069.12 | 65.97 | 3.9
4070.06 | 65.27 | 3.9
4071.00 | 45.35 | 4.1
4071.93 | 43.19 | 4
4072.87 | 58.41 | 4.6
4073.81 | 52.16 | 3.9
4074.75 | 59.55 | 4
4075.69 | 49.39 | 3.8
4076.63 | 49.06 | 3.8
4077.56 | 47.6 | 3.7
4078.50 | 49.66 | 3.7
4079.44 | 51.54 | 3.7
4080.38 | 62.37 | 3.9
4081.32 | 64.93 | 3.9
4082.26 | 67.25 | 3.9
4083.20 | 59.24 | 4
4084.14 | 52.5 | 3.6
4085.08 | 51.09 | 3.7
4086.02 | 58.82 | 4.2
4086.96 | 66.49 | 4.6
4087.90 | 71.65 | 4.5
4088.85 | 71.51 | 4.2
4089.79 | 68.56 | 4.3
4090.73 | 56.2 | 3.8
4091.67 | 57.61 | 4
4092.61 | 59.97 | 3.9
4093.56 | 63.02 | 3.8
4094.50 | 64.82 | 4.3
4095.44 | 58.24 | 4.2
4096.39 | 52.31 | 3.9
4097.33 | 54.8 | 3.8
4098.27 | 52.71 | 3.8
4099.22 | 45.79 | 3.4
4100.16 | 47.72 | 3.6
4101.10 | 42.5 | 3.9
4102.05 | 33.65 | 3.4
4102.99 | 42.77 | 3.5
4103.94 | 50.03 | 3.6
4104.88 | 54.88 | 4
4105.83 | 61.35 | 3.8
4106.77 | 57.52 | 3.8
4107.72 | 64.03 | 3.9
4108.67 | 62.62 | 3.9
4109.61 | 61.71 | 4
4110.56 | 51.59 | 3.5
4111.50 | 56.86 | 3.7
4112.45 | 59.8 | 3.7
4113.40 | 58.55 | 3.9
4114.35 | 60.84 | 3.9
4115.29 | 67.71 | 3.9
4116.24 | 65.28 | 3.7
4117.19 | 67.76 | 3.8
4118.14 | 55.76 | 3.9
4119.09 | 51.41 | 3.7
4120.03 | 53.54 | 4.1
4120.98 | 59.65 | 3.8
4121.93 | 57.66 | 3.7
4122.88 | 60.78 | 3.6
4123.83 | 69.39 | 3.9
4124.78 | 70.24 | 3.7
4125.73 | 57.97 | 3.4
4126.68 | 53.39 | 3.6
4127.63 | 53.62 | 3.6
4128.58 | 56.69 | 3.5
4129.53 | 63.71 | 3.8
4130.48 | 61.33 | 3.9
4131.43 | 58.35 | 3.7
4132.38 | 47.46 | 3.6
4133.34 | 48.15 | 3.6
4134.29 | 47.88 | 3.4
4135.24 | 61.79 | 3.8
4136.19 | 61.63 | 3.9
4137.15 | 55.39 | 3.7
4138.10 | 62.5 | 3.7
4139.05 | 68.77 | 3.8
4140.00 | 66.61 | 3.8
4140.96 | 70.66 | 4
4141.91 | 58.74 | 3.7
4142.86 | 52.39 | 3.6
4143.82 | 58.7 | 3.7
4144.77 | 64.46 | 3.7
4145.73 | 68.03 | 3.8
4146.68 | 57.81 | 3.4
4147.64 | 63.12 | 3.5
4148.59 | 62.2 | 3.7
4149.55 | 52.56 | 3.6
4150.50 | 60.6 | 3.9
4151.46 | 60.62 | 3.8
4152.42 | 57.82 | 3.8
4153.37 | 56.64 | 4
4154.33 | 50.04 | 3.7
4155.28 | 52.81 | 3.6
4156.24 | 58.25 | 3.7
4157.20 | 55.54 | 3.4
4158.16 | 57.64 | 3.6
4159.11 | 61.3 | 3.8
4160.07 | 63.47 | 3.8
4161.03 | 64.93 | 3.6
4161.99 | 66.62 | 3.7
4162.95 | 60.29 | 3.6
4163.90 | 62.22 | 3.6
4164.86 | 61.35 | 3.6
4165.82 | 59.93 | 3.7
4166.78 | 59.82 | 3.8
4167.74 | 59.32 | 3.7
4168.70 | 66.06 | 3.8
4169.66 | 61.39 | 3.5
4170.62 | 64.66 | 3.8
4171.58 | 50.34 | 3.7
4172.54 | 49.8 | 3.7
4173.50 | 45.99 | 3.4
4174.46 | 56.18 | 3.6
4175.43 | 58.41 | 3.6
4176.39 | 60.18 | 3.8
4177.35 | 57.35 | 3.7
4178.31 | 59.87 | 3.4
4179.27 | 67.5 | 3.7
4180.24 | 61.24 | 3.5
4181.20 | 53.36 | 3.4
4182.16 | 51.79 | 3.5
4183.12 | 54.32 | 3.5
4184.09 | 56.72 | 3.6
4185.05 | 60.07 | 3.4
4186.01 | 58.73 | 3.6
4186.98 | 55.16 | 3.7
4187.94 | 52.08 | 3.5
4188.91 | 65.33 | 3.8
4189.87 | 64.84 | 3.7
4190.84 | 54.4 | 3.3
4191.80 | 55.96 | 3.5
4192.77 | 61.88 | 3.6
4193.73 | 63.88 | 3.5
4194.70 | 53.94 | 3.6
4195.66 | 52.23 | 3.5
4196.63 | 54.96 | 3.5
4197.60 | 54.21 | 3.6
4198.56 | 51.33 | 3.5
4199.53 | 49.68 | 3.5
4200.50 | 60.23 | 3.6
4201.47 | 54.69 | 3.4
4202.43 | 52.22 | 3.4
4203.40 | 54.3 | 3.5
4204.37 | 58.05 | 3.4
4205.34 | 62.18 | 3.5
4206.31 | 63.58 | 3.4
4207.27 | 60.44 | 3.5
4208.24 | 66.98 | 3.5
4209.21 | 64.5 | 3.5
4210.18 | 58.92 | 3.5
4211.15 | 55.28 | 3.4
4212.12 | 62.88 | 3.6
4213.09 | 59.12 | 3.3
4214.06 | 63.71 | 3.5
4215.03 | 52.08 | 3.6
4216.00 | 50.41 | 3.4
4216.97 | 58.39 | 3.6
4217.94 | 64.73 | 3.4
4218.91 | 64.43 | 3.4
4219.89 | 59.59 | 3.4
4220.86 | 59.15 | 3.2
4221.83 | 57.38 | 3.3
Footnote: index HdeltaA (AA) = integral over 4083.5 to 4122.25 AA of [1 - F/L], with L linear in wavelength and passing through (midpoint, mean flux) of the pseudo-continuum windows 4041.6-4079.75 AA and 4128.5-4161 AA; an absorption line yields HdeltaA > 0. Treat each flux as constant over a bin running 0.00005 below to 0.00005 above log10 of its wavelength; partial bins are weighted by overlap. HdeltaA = -0.3 AA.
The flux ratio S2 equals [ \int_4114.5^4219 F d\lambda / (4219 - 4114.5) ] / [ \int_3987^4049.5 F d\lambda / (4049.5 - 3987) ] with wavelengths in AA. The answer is 1.05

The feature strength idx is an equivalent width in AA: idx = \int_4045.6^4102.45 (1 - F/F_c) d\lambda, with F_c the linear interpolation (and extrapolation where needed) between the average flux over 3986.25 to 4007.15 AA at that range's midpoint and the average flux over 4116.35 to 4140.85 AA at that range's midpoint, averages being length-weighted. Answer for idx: 0.72 AA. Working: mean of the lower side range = 52.8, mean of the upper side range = 59.1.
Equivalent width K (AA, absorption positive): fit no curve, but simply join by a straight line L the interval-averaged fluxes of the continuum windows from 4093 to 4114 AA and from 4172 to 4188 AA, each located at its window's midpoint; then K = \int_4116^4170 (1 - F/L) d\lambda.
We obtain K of -4.0 AA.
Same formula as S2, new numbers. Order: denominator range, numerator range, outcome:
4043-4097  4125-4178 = 1.04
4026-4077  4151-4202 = 1.03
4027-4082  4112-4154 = 1.06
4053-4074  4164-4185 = 1.05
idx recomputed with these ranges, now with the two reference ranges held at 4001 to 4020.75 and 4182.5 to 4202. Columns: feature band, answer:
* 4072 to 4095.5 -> -0.99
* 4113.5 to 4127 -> -1.07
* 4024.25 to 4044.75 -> -1.04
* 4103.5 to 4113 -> -0.29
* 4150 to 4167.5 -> -0.89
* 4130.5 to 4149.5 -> -1.05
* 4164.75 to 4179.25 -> -0.42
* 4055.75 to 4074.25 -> 0.50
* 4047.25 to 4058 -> -0.50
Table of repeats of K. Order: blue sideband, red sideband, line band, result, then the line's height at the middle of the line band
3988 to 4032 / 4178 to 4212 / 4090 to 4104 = 1.1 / 56.9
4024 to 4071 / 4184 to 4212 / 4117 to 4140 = -0.5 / 57.4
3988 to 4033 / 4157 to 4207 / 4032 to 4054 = -0.3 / 56.3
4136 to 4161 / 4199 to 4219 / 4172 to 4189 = 0.8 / 59.3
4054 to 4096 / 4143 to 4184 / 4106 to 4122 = -0.5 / 57.9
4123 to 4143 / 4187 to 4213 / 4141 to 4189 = 0.1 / 58.8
